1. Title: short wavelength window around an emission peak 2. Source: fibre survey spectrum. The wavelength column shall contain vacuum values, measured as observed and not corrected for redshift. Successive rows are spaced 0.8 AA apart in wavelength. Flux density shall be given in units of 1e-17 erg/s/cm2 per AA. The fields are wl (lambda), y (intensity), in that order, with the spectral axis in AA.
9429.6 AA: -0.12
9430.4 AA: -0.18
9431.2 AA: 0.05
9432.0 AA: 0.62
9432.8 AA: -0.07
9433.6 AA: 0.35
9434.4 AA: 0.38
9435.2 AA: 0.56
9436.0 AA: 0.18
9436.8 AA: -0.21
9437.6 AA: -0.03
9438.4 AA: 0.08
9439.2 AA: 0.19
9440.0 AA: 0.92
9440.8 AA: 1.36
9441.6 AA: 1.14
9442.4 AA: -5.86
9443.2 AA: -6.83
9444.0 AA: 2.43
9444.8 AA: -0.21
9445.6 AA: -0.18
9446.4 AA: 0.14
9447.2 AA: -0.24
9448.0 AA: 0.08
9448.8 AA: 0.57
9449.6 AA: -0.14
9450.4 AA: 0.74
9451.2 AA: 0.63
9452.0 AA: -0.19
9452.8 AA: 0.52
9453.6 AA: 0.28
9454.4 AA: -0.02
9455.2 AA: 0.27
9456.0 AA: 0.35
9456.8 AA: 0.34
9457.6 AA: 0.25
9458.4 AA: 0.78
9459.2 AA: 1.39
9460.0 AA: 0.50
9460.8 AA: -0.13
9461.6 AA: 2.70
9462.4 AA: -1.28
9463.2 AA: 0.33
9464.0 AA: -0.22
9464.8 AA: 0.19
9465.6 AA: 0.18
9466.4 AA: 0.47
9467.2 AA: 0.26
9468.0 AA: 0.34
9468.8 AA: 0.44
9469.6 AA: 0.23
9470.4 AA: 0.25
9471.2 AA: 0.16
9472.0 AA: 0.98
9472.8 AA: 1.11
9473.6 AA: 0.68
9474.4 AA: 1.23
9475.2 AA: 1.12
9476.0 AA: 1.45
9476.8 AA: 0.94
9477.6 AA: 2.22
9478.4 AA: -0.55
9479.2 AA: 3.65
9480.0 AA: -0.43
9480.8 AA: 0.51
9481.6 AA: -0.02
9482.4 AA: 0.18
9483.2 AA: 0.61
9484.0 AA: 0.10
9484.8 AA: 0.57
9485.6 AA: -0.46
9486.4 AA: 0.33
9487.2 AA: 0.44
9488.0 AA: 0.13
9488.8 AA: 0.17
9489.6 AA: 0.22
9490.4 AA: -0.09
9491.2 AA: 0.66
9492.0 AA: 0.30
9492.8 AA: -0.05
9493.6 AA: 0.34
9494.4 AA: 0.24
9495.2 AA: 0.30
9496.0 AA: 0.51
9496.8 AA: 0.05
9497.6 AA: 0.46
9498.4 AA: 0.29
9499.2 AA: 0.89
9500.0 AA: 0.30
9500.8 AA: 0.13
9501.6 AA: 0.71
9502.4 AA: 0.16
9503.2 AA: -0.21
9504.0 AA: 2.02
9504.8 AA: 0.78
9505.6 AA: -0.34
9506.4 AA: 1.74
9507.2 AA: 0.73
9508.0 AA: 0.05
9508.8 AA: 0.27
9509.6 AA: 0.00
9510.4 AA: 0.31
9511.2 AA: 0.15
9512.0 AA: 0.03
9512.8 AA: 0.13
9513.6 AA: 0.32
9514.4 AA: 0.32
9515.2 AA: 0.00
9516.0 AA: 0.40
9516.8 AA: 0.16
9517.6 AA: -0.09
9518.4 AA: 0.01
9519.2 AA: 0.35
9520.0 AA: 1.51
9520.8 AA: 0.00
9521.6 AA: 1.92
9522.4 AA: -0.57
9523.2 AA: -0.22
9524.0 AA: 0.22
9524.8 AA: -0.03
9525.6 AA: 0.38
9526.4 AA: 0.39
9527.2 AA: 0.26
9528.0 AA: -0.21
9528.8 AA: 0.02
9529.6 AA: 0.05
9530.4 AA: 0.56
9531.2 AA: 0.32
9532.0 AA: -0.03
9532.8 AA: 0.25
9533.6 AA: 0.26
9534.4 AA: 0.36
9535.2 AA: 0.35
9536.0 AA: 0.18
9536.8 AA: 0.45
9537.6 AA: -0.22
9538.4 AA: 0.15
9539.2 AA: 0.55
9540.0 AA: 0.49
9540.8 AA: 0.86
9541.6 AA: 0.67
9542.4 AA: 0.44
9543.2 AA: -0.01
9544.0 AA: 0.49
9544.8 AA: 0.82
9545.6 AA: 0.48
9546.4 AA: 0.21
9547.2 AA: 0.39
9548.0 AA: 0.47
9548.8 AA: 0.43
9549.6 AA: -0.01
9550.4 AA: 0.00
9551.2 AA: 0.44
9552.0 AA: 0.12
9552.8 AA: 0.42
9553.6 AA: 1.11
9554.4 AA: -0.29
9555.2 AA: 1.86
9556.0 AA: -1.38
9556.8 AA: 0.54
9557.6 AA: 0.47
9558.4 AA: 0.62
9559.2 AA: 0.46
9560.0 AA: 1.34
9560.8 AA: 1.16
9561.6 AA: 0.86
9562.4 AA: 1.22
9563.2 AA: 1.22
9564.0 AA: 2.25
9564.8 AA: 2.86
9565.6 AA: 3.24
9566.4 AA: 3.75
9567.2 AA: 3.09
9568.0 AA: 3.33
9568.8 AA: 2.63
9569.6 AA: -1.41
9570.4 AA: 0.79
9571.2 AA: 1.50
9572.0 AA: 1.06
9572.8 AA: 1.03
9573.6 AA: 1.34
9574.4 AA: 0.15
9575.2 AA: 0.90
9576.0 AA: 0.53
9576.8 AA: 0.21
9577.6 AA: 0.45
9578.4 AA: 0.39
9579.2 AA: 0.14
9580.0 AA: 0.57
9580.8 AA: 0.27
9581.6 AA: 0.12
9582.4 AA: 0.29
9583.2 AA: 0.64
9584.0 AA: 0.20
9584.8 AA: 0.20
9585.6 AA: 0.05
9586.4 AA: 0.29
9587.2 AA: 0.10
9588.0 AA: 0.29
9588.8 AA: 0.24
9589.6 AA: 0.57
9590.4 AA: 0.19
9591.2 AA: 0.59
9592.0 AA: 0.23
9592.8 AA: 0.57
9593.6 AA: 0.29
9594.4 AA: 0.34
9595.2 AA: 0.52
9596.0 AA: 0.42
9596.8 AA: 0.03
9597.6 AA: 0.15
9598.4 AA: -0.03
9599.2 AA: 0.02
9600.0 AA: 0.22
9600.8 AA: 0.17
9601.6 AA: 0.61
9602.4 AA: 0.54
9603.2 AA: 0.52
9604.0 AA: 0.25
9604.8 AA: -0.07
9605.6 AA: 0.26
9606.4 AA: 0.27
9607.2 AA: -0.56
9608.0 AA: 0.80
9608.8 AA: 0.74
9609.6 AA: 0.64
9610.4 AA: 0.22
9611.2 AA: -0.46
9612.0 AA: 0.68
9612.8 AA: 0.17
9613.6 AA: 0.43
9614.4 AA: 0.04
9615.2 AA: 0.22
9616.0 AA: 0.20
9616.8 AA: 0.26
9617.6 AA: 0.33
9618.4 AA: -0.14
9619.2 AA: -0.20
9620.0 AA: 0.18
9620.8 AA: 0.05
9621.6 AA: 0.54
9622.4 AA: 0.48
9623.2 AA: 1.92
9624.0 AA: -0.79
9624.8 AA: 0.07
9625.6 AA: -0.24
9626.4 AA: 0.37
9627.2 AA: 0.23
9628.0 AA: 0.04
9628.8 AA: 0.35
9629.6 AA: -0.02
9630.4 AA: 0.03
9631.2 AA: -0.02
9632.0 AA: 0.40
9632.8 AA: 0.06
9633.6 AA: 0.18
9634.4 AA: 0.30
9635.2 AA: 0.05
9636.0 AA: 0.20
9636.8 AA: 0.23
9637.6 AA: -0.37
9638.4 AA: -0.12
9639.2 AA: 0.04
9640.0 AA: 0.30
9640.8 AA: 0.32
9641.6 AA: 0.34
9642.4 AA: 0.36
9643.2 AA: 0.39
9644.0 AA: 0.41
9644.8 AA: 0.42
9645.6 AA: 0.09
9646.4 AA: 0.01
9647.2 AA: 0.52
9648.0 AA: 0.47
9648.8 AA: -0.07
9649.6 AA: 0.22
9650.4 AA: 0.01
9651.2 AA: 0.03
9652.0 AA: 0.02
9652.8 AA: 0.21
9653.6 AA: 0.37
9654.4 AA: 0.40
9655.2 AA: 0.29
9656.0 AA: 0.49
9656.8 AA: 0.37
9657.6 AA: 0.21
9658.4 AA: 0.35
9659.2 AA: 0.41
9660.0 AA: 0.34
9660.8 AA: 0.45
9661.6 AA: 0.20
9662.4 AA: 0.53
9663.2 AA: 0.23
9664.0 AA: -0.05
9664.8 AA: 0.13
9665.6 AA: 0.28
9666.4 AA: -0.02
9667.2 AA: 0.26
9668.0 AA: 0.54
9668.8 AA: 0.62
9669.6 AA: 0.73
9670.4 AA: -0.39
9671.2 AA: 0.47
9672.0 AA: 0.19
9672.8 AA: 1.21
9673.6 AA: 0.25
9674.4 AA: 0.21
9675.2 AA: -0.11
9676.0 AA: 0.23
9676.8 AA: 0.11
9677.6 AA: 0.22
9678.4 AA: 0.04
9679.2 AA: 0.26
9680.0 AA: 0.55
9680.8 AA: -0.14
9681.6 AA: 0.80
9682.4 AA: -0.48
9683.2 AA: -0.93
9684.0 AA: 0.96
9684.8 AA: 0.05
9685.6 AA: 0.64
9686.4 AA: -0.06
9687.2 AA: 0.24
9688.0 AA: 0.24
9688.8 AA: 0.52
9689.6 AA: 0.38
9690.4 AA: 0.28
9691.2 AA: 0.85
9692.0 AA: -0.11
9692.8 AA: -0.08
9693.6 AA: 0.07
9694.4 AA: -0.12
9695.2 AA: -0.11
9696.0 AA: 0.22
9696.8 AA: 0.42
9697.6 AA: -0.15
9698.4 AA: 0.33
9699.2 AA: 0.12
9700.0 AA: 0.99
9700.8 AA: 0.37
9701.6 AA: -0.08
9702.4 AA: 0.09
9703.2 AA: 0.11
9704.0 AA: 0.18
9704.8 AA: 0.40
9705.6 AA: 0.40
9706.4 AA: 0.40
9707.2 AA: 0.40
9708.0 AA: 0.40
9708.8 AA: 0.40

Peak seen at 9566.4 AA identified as [O III]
